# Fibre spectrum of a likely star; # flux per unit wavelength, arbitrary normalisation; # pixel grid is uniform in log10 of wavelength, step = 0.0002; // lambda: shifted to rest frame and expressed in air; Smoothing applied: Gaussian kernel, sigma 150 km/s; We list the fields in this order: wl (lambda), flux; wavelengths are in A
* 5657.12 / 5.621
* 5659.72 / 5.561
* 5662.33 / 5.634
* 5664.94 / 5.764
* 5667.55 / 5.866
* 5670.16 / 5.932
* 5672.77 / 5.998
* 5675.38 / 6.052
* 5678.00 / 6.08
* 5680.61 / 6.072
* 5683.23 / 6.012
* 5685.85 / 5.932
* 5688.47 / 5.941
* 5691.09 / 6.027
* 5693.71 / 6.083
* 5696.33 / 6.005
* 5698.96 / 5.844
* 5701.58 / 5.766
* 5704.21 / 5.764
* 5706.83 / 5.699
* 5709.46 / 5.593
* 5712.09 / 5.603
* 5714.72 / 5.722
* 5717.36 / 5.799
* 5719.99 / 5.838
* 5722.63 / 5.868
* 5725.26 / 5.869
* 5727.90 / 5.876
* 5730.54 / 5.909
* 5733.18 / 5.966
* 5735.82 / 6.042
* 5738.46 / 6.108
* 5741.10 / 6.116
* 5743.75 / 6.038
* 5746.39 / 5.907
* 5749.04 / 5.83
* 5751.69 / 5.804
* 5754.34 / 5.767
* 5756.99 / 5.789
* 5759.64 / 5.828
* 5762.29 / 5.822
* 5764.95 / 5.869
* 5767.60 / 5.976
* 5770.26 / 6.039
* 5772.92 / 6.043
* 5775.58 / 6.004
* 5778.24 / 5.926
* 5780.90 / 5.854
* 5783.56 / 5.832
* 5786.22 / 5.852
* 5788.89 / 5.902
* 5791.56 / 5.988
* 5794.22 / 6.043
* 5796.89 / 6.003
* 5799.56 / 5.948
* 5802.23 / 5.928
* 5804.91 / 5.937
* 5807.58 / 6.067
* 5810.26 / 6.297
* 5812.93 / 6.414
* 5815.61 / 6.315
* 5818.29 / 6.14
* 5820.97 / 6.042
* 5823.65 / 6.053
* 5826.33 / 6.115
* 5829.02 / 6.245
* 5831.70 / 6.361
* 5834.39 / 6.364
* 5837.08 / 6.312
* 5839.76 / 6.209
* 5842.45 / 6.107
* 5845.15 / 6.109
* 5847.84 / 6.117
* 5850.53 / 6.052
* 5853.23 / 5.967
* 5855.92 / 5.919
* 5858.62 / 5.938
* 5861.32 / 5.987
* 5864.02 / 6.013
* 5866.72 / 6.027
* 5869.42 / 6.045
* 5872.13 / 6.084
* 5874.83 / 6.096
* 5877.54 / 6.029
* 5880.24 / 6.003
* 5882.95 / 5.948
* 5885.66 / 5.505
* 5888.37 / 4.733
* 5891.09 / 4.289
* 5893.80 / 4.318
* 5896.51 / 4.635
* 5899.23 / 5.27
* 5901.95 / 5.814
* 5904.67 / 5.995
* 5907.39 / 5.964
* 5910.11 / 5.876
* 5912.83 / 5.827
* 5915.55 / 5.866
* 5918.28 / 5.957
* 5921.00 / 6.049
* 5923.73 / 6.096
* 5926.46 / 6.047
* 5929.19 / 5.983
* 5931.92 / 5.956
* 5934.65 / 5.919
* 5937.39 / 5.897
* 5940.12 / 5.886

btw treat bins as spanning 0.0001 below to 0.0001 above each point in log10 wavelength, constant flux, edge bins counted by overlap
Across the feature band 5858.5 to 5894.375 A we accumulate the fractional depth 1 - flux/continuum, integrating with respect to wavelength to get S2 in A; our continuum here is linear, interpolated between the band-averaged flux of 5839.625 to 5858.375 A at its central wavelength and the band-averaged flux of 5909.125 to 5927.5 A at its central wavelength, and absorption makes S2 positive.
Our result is 2.11 A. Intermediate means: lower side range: 6.05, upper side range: 5.96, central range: 5.66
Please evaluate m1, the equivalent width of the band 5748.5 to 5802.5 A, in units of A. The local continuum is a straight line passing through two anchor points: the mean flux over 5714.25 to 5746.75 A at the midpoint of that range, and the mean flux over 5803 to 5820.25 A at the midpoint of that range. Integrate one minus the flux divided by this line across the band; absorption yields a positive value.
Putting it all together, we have 1.4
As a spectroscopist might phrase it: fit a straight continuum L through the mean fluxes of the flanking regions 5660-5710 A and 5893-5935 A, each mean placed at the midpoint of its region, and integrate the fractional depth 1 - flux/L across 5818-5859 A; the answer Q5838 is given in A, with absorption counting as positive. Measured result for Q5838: -2.4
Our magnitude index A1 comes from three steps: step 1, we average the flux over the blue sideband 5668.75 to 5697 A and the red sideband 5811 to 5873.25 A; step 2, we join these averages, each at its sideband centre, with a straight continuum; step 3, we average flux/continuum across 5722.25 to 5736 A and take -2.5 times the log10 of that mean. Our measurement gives 0.02 mag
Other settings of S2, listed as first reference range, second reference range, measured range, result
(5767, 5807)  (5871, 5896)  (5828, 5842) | -1.5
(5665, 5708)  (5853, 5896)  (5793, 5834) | -2.8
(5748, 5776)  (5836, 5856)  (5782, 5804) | 0.1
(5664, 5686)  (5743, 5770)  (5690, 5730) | 0.7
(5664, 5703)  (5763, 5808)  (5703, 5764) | 1.1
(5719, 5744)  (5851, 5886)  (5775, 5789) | 0.2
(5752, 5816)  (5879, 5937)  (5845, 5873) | -1.3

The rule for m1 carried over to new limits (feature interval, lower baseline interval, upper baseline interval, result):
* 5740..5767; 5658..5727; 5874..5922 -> -0.51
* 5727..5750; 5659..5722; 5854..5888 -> -0.40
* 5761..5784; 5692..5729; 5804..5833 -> 0.35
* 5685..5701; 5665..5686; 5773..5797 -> 0.03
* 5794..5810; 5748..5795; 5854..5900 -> -0.54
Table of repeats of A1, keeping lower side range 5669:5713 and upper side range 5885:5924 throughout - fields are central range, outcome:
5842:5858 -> -0.09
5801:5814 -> -0.08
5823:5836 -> -0.11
